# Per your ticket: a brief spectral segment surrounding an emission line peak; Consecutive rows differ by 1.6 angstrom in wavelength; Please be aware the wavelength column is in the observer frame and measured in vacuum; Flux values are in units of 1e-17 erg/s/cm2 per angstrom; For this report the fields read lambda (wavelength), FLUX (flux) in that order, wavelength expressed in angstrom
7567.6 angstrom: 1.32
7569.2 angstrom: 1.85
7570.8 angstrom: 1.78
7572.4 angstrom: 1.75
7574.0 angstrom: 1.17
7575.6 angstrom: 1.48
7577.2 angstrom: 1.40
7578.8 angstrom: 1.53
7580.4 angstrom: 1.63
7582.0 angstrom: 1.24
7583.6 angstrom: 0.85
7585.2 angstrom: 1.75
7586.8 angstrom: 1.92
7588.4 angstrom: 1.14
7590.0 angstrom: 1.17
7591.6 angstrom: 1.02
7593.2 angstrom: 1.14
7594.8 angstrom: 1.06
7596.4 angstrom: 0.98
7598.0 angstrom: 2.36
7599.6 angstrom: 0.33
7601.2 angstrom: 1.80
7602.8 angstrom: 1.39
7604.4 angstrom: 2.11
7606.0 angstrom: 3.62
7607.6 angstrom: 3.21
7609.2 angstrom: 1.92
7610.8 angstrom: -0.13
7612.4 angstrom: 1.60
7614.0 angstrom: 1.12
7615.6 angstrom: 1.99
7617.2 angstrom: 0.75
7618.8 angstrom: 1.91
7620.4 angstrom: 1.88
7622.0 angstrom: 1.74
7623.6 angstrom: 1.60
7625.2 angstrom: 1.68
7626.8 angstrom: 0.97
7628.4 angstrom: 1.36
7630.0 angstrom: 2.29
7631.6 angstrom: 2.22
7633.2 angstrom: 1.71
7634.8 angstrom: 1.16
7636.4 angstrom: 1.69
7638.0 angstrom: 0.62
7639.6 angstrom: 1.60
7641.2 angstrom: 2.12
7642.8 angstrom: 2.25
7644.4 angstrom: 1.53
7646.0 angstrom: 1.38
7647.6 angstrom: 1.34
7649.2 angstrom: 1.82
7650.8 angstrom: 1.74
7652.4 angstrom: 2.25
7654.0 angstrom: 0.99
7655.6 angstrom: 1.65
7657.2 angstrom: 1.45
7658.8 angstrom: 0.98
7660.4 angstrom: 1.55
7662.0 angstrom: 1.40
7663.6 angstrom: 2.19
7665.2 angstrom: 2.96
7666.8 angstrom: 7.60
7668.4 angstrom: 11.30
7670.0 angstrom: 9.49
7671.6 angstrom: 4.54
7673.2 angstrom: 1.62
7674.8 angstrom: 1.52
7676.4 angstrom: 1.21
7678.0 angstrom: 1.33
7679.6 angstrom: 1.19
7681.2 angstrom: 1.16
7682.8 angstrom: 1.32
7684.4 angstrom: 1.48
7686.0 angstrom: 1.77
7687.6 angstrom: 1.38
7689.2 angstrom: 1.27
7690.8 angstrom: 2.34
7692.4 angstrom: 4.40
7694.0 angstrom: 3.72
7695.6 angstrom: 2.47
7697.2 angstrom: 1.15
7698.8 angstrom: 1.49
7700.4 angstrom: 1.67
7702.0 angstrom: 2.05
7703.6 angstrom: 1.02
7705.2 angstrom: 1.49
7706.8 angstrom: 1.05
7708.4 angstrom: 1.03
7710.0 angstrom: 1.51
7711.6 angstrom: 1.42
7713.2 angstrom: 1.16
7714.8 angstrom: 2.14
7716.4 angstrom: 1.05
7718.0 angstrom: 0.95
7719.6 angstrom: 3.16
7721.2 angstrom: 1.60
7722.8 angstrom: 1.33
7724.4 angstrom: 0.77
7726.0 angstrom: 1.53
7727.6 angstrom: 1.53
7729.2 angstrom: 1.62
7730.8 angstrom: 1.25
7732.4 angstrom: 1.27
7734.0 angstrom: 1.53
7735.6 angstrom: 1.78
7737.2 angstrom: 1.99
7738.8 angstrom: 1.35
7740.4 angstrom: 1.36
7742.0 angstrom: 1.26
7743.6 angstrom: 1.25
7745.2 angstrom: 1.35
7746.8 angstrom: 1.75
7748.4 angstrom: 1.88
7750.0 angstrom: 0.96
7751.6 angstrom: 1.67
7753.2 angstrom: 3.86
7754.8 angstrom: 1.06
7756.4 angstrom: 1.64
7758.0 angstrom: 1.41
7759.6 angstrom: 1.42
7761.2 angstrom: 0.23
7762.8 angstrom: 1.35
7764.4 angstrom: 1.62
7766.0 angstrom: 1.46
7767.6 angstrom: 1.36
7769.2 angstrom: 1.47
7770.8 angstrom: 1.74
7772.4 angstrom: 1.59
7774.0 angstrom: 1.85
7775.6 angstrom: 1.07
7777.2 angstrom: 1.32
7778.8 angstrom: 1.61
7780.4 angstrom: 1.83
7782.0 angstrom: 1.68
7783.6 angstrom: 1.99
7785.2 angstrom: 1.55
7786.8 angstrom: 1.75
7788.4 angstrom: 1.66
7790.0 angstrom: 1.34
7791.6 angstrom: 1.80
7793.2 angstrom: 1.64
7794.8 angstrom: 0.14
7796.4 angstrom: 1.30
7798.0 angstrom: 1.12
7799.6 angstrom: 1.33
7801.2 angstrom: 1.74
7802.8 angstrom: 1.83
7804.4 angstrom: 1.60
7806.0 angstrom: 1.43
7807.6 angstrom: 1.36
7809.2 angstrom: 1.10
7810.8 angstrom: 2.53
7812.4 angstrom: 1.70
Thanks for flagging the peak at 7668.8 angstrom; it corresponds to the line Halpha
